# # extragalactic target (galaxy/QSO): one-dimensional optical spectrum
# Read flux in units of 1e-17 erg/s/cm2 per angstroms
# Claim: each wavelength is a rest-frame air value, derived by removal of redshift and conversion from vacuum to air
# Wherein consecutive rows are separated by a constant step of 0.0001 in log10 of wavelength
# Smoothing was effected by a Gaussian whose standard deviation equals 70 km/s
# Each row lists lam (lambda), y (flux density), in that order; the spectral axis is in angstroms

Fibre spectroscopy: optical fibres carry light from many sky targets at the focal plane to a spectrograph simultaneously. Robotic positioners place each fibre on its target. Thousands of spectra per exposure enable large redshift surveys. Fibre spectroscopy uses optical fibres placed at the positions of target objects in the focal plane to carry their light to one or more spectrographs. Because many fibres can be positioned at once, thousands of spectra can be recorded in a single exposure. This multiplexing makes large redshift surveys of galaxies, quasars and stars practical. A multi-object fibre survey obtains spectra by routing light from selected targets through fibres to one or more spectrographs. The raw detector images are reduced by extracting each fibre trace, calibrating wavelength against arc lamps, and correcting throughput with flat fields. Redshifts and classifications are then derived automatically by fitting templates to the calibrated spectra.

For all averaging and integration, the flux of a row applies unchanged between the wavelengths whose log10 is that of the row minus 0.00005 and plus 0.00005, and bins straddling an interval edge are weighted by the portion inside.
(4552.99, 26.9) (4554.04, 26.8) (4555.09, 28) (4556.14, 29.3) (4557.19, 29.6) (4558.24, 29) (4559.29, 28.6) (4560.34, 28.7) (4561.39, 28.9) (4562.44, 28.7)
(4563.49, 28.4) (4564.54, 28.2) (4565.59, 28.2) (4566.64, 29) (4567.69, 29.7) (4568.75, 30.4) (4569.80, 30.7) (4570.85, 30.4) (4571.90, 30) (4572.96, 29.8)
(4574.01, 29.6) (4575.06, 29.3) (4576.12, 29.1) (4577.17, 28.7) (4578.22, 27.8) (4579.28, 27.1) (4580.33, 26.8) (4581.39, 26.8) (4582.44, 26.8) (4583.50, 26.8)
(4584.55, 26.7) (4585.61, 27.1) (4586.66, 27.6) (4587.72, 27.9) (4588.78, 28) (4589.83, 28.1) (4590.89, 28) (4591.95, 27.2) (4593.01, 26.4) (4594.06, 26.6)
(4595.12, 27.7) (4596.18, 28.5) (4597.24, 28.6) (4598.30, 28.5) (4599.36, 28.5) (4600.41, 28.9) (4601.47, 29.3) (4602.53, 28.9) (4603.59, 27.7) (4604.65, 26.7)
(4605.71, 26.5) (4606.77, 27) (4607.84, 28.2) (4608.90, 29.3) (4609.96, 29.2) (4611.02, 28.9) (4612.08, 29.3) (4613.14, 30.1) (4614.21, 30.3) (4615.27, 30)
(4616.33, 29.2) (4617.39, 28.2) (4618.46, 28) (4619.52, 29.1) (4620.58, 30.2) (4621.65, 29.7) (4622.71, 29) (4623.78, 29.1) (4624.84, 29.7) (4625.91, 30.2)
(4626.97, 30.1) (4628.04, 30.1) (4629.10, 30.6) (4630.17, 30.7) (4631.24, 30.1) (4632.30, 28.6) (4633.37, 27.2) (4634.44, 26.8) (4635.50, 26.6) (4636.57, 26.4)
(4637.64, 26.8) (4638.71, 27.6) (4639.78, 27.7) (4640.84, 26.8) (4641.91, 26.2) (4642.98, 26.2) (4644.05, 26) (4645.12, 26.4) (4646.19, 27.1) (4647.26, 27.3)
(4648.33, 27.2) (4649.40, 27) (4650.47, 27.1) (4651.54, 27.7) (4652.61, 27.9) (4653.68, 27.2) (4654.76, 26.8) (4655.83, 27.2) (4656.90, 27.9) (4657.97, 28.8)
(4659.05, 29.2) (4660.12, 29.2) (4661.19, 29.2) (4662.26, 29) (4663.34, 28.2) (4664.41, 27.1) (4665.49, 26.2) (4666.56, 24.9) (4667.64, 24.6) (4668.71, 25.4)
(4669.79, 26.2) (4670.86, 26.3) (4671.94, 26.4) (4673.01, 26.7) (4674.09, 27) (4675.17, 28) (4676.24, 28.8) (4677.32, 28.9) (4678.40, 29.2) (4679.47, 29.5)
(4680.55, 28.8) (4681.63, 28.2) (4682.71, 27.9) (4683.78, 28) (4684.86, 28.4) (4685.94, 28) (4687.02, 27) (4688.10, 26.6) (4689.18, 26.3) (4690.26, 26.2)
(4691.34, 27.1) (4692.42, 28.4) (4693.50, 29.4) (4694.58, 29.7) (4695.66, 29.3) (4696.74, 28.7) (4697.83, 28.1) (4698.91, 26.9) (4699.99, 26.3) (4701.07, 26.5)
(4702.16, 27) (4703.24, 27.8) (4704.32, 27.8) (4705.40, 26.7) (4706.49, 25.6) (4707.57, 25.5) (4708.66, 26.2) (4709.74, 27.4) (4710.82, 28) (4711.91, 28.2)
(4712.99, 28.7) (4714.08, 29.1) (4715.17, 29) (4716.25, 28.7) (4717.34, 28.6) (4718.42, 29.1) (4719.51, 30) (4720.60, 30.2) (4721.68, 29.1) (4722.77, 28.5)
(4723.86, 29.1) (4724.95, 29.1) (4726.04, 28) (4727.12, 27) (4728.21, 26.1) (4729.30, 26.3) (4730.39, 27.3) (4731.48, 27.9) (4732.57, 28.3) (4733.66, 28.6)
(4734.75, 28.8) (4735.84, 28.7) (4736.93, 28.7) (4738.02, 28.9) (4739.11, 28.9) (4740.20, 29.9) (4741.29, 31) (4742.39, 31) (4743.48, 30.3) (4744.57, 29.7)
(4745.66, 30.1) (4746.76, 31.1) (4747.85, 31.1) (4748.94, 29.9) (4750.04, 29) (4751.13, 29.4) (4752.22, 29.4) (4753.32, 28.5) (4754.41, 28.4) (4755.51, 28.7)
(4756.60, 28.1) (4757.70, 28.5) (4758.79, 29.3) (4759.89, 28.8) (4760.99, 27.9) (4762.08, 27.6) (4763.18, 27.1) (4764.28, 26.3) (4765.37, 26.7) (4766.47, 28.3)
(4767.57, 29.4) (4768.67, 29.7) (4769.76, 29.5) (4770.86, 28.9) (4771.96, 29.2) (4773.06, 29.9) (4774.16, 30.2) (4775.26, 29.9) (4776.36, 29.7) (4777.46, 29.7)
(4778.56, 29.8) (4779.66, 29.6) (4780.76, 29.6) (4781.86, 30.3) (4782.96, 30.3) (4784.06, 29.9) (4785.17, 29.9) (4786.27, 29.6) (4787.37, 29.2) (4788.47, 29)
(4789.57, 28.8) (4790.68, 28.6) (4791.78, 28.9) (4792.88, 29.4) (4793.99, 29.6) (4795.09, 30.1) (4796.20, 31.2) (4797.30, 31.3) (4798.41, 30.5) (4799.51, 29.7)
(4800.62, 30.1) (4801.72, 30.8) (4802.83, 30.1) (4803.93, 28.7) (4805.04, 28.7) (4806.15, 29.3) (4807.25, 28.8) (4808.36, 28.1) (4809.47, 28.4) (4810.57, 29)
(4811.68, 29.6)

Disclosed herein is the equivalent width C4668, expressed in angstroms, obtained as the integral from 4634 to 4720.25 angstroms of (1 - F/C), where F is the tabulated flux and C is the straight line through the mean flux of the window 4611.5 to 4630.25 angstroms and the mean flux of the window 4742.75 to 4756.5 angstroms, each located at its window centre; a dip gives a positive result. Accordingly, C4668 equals 6.1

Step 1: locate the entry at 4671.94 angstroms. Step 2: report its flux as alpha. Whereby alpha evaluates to 26.4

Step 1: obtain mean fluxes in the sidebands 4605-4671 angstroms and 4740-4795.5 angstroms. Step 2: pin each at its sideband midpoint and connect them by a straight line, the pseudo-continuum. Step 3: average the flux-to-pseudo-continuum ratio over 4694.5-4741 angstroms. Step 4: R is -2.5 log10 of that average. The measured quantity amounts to 0.03 mag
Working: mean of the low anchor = 28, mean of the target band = 28.1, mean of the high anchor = 29.3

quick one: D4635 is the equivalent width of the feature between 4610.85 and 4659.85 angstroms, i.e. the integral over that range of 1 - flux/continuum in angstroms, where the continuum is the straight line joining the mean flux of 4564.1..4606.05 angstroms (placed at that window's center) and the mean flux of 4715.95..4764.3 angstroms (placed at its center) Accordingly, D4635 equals 0.3 angstroms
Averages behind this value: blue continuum 28.2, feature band 28.3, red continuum 28.8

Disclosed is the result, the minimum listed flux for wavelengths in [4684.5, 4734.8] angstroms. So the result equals 25.5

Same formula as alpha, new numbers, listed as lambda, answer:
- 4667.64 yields 24.6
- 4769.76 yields 29.5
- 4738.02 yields 28.9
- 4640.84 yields 26.8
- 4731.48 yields 27.9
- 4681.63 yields 28.2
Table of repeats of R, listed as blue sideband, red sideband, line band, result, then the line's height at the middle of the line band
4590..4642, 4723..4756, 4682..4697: 0.03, 28.8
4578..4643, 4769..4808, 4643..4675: 0.06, 28.6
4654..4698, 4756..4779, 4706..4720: 0.01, 28.1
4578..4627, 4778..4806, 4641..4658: 0.06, 28.7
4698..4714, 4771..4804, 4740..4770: -0.01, 28.7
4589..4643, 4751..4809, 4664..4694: 0.05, 28.7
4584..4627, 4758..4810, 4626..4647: 0.03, 28.6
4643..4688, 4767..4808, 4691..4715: 0.02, 28.2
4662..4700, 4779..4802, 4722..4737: 0.02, 28.6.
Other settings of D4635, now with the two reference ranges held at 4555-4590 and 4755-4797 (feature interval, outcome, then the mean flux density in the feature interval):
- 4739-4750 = -0.47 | 30.3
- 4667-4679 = 0.75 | 27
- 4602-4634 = -0.43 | 29.1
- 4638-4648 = 0.67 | 26.8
